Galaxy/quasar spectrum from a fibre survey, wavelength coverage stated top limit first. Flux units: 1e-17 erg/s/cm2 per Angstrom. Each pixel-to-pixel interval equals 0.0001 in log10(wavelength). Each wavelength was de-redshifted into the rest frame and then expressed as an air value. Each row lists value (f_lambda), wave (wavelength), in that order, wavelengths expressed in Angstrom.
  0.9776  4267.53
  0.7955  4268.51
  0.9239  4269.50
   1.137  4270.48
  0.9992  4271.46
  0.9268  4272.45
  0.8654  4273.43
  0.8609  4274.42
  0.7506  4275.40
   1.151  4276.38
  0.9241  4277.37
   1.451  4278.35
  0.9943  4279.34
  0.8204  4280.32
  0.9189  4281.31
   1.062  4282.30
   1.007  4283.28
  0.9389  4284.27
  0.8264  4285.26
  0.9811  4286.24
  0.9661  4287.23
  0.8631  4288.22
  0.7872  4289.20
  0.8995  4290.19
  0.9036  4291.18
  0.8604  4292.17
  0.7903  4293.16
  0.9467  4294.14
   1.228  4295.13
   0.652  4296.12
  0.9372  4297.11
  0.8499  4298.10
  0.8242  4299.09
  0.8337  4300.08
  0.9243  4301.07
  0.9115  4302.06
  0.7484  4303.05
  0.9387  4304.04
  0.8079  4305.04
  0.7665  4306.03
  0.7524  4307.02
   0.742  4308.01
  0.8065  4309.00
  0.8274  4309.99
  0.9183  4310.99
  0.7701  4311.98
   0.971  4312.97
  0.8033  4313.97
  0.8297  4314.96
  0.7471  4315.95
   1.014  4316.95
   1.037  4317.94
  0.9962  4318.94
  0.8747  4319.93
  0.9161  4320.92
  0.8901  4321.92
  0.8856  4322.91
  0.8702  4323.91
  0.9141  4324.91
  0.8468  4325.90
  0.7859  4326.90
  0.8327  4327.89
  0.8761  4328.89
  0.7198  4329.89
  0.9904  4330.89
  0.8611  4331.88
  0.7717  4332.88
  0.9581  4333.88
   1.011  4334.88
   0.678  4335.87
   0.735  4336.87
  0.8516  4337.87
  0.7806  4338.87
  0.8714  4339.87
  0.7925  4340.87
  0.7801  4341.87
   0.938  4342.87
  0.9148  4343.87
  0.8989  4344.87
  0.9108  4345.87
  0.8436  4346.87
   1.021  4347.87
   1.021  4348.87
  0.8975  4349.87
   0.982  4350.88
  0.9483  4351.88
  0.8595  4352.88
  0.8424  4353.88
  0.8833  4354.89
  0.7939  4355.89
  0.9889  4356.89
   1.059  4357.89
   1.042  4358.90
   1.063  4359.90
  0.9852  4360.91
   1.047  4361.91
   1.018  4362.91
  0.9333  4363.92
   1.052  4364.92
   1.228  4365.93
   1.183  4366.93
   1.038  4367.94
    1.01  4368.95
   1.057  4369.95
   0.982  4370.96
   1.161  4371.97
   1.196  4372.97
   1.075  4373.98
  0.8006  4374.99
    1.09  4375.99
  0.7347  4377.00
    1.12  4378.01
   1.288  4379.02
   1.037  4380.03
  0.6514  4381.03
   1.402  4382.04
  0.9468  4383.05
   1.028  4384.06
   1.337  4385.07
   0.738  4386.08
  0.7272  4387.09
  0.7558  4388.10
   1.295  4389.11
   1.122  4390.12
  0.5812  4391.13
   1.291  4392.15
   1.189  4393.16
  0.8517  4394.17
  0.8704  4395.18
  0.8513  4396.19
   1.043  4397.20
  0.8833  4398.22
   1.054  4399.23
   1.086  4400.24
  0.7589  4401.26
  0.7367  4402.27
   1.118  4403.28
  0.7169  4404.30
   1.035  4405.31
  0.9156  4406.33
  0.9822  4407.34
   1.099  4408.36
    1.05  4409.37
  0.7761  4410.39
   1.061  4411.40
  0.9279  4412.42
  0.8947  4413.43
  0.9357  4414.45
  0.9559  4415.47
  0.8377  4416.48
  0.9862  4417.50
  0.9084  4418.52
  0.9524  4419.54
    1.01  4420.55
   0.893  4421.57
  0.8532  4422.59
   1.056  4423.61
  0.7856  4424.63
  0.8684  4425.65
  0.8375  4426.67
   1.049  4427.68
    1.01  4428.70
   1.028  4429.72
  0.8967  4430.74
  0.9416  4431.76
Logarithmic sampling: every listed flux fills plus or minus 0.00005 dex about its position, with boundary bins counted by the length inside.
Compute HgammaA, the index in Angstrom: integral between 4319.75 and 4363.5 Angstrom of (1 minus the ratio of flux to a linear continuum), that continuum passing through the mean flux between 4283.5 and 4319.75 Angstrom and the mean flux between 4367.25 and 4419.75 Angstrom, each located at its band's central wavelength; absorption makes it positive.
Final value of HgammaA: 1.1 Angstrom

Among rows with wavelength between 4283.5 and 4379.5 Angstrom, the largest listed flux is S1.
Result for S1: 1.288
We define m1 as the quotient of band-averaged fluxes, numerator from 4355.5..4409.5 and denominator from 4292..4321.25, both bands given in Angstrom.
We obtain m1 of 1.15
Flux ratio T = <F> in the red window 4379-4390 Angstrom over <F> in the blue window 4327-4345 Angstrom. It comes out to 1.2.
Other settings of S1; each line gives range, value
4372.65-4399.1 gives 1.402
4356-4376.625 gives 1.228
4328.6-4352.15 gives 1.021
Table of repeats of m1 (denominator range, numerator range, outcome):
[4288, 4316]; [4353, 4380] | 1.20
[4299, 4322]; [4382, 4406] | 1.12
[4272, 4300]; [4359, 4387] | 1.12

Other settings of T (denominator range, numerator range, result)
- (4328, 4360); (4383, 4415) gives 1.08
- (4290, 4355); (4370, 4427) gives 1.11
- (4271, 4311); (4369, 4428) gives 1.08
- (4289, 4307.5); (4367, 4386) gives 1.22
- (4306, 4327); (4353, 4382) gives 1.17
